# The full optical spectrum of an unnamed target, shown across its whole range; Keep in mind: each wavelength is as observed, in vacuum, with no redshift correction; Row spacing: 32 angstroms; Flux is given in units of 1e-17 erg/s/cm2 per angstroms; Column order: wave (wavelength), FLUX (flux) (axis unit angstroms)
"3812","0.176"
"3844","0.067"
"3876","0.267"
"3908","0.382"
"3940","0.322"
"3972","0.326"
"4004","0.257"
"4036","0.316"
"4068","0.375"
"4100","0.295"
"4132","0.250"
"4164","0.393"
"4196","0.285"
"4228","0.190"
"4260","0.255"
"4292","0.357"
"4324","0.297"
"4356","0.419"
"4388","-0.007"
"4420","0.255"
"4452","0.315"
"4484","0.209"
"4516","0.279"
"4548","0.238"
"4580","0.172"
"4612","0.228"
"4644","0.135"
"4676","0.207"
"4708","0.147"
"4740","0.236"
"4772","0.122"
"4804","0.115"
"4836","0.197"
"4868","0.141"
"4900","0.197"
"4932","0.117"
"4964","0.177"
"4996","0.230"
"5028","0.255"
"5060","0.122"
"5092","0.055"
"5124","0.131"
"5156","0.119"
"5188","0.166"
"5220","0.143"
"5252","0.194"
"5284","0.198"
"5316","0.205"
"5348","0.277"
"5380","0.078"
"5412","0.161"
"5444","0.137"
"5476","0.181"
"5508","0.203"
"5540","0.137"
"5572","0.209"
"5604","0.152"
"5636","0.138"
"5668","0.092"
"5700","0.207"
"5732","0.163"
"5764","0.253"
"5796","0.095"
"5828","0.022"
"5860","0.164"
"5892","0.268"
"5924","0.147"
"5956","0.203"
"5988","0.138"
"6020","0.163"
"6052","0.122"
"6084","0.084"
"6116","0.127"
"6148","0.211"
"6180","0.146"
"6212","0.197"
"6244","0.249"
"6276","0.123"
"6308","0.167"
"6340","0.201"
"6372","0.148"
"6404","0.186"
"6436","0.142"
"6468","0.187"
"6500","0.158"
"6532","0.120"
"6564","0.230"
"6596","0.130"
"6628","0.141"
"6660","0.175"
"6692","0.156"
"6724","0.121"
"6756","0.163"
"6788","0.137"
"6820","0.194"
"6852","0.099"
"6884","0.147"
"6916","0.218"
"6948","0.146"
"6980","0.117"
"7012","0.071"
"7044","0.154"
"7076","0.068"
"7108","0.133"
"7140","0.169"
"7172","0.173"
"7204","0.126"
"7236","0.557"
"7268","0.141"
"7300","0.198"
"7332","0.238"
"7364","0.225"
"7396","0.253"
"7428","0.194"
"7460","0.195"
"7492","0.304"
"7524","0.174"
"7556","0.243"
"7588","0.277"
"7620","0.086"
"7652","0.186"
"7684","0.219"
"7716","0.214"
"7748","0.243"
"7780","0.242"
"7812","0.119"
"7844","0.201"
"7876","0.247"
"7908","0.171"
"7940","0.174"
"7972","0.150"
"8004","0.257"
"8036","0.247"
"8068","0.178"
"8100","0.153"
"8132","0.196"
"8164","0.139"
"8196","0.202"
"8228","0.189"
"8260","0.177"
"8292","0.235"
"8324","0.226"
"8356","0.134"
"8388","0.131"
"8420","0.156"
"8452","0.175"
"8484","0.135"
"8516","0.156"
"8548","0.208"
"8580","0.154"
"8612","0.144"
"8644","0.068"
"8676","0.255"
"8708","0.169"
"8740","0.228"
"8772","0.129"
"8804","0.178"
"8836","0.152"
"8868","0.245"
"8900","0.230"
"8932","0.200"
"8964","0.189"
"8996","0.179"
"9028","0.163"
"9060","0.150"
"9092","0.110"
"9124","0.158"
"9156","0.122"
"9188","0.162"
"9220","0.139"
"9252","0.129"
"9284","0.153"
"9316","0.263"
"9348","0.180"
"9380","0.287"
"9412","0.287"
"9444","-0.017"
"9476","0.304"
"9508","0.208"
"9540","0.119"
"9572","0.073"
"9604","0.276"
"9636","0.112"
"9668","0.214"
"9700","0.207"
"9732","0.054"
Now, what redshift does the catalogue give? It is 0.938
